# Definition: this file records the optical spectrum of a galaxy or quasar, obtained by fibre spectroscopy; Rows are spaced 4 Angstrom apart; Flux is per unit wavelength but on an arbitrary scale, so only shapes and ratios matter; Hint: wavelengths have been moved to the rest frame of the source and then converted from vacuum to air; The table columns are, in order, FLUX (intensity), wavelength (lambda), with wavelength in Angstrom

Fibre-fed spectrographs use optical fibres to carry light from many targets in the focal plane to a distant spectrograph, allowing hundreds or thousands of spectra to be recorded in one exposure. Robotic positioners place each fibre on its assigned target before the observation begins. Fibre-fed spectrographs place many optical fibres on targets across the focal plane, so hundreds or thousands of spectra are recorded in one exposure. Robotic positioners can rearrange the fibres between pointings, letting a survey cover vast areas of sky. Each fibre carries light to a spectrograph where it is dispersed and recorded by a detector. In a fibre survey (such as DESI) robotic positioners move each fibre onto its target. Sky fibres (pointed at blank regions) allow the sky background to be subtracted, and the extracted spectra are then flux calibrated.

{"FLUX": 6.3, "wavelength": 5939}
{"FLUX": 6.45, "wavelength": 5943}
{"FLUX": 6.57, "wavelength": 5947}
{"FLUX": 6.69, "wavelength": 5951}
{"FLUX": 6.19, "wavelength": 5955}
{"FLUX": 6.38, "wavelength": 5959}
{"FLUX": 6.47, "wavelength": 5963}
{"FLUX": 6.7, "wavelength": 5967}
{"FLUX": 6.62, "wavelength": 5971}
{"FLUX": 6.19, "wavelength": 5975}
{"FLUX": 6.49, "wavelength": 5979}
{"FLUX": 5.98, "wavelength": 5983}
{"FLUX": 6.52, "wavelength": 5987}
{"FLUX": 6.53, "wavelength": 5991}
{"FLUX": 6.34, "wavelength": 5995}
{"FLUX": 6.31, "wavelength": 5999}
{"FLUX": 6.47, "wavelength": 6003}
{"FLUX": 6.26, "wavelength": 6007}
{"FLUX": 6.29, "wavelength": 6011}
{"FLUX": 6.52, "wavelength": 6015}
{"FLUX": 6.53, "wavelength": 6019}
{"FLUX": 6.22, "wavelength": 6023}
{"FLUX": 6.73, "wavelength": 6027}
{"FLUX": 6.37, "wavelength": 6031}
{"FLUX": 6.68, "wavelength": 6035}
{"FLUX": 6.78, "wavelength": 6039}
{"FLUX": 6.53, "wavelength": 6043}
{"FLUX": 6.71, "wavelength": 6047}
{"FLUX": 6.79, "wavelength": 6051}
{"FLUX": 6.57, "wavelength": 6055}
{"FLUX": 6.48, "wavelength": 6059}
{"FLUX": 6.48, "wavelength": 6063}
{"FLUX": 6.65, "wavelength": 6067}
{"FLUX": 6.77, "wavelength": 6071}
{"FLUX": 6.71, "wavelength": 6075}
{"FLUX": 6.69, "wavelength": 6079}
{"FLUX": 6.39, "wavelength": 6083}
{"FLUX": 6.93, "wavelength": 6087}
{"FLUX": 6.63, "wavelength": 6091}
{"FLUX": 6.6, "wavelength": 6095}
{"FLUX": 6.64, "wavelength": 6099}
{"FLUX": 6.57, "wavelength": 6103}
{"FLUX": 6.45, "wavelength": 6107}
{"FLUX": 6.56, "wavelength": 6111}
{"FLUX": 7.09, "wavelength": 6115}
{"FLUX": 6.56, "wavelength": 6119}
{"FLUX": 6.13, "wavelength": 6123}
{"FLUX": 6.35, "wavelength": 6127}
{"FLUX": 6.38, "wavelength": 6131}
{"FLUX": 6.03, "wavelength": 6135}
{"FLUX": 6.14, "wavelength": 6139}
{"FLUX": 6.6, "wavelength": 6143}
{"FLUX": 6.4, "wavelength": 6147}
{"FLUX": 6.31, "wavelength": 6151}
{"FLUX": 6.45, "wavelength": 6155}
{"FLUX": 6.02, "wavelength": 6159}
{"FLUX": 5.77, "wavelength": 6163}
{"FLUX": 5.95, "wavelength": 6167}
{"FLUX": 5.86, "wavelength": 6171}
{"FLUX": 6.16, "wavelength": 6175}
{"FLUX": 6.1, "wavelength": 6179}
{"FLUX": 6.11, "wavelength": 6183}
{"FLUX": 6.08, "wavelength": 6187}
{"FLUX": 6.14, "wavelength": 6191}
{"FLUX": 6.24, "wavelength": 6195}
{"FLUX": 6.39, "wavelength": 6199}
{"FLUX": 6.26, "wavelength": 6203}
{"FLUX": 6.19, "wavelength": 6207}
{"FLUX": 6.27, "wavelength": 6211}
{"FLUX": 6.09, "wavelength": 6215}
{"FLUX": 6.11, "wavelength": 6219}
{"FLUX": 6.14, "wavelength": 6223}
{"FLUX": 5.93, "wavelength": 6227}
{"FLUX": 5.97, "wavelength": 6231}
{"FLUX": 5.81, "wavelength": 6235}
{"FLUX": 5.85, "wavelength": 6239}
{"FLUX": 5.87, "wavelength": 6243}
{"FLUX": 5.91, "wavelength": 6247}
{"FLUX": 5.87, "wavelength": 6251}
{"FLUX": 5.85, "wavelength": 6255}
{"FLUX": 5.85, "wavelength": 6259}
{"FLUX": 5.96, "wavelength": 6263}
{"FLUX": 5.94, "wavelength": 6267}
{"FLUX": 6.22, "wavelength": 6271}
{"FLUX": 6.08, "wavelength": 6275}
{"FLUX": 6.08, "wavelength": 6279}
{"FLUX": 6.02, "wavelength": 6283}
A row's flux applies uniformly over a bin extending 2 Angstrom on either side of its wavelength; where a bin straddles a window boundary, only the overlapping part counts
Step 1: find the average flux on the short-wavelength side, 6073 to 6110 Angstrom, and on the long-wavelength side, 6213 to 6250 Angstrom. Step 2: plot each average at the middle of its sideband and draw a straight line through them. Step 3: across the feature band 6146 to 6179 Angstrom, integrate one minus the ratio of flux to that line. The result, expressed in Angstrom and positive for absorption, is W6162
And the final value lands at 1.0 Angstrom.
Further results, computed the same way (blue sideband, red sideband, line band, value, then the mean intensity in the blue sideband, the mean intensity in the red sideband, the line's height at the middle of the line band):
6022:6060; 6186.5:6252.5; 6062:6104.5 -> -1.1 Angstrom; 6.6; 6.07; 6.47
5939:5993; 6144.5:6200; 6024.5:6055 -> -1.5 Angstrom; 6.44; 6.14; 6.33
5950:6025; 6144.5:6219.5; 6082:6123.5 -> -2.4 Angstrom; 6.4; 6.16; 6.26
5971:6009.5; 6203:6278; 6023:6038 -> -0.6 Angstrom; 6.36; 6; 6.3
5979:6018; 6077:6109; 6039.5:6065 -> -0.4 Angstrom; 6.37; 6.61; 6.51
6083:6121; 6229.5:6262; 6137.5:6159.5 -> 0.2 Angstrom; 6.66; 5.87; 6.4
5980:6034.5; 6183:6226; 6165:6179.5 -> 0.5 Angstrom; 6.4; 6.18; 6.22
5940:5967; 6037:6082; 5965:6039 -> 1.2 Angstrom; 6.47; 6.65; 6.55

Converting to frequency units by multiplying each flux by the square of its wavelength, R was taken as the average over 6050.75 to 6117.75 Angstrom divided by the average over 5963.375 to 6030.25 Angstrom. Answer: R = 1.1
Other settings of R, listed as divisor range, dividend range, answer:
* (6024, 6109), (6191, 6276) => 0.96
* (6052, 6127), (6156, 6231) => 0.96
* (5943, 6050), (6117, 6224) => 1.01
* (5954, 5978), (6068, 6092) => 1.08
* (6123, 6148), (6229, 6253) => 0.97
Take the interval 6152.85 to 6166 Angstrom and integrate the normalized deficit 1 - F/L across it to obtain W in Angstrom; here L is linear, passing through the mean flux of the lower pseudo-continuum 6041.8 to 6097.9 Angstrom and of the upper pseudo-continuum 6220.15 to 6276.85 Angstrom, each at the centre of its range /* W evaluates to 0.5 Angstrom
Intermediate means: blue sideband 6.64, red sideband 5.95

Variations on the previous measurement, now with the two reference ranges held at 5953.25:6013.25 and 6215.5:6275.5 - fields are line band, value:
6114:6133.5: -1.0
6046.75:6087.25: -2.5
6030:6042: -0.6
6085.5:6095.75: -0.9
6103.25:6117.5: -1.2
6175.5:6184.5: -0.1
